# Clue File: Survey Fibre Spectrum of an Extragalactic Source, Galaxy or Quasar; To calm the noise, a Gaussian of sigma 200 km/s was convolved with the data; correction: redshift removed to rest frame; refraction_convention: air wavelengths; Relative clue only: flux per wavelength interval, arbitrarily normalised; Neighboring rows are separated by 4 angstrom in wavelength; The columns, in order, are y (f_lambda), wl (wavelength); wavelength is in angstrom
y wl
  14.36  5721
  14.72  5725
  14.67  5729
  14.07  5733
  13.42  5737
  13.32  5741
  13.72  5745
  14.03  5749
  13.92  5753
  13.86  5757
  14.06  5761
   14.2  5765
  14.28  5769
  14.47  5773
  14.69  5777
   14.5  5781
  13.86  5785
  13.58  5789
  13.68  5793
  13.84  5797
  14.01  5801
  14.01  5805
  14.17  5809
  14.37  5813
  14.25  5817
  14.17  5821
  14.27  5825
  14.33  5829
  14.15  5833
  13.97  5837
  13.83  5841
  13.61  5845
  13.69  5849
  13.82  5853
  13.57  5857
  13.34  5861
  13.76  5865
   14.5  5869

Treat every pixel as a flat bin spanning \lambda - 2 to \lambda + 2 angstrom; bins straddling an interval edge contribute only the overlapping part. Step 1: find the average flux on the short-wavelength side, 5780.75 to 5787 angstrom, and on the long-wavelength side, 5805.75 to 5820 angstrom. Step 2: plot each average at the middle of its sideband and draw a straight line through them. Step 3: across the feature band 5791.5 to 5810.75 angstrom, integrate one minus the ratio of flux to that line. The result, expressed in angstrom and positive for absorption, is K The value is 0.3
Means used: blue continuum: 14.1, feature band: 13.9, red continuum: 14.2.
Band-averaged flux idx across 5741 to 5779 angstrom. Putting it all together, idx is 14.1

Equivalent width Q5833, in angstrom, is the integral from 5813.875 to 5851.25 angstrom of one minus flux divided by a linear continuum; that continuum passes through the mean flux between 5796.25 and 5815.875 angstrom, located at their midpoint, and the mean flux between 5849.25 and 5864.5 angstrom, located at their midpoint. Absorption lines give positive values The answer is -0.52 angstrom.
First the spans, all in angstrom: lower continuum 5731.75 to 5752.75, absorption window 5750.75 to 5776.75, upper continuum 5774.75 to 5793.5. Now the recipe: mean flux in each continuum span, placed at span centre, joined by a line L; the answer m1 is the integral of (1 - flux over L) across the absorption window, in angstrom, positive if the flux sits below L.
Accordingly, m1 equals -0.5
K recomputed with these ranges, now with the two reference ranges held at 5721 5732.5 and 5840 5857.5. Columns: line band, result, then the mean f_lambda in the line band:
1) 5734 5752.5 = 1.0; 13.7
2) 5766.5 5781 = -0.2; 14.5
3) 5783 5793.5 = 0.3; 13.7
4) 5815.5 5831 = -0.4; 14.3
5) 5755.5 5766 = 0.2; 14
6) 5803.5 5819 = -0.3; 14.2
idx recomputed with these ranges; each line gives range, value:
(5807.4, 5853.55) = 14.1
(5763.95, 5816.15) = 14.1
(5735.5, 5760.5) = 13.7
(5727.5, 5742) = 13.9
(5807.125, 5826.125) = 14.2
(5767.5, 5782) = 14.5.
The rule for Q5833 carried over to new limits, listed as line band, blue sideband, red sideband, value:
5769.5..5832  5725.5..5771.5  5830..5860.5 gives -1.18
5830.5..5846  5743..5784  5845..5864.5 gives -0.23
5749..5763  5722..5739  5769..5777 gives 0.41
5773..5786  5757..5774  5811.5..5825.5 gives -0.18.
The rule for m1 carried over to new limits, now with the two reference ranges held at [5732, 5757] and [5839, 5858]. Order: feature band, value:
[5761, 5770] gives -0.3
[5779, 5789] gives -0.2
